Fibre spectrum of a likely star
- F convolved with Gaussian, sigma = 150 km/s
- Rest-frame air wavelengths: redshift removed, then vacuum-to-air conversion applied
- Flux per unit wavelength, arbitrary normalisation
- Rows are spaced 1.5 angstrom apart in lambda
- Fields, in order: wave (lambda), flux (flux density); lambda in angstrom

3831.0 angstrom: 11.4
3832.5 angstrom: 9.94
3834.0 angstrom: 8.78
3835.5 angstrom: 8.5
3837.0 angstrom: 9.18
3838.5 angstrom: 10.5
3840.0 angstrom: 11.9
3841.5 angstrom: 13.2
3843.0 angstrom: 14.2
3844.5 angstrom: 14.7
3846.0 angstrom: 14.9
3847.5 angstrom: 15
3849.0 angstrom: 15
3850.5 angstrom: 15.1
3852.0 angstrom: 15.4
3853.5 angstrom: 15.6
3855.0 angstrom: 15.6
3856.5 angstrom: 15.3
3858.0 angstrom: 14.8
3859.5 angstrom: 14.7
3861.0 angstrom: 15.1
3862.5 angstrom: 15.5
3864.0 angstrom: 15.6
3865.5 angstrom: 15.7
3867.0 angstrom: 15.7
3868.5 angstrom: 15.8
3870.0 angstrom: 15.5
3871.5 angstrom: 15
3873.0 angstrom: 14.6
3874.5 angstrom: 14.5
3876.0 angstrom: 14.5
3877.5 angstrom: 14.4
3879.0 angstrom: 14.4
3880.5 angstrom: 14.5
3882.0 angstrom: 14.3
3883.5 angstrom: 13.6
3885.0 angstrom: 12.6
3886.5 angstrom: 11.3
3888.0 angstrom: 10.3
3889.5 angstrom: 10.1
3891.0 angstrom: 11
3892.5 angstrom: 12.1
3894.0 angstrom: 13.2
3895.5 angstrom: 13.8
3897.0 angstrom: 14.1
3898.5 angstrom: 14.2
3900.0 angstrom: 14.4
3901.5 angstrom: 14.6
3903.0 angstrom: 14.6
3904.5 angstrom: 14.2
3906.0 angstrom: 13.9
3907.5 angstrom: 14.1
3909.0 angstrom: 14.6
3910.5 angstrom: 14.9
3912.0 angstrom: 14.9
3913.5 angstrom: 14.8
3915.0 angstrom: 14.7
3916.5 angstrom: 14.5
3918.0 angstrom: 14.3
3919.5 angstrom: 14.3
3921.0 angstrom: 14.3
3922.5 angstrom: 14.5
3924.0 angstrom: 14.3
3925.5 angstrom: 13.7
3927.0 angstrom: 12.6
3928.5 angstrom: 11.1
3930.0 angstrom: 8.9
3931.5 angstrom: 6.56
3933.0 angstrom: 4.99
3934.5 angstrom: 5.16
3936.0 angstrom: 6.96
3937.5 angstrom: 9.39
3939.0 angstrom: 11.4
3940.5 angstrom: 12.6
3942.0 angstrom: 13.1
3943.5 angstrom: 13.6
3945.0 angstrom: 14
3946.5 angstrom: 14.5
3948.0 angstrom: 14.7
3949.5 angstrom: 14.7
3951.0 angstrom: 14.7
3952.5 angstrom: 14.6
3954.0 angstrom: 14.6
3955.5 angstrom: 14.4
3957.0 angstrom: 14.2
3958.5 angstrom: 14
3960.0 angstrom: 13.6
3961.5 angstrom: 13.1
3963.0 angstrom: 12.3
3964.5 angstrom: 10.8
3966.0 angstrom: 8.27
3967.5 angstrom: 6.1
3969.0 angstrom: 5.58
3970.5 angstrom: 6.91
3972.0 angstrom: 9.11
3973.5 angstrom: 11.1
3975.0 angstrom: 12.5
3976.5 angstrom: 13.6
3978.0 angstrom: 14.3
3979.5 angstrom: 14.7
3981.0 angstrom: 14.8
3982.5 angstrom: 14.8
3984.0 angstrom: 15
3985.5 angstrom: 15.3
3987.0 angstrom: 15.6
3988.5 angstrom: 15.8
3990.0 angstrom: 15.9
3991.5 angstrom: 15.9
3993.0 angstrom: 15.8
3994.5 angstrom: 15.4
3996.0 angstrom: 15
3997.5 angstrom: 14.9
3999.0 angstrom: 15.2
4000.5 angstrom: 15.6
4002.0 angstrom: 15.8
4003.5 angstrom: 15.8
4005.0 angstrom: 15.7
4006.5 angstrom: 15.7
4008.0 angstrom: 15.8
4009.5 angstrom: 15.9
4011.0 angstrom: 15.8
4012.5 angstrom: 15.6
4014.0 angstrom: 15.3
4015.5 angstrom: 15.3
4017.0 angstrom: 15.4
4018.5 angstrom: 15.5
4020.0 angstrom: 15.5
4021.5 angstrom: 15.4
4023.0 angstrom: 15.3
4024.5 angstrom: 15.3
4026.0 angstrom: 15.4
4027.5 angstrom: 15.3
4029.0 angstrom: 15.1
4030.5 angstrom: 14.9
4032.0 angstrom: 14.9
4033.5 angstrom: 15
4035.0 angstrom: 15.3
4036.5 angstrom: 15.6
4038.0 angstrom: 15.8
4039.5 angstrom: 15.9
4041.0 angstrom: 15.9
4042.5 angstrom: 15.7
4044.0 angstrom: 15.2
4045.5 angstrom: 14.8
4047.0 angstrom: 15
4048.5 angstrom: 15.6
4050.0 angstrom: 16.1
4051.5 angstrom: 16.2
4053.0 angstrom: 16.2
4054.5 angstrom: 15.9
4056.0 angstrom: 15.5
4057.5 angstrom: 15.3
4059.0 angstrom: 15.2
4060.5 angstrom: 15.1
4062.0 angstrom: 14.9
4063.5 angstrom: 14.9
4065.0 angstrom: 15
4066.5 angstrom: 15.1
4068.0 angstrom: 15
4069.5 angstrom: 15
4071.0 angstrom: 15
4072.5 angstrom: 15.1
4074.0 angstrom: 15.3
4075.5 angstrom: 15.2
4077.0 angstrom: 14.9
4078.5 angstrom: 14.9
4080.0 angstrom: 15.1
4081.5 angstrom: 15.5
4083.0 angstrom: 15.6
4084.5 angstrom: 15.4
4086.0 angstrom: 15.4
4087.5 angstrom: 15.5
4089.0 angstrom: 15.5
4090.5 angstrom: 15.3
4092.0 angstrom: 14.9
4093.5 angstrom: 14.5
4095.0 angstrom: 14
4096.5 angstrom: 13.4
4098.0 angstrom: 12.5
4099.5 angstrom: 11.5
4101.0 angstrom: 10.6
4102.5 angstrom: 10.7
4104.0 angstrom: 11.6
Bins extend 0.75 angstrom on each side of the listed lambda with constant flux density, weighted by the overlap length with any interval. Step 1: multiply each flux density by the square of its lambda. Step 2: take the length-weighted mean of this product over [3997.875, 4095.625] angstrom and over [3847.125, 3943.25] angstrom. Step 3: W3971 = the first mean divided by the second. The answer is 1.23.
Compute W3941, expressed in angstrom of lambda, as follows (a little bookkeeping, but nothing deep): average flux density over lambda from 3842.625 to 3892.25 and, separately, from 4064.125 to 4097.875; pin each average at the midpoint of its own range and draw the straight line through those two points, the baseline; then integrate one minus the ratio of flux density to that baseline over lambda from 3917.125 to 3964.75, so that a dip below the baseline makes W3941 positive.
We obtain 7.1 angstrom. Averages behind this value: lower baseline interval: 14.4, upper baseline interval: 15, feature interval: 12.4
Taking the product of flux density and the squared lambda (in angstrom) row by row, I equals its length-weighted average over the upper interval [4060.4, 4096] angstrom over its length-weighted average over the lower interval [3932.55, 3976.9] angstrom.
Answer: 1.4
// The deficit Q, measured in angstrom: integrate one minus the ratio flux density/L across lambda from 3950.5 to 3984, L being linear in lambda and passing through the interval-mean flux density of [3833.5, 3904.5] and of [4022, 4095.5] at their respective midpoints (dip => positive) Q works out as 5.4 angstrom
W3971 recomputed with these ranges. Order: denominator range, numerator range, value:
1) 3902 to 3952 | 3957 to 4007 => 1.09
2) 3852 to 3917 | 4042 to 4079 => 1.17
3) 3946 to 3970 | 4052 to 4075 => 1.29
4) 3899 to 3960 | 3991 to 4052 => 1.24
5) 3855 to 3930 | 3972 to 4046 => 1.15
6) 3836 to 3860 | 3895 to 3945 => 0.94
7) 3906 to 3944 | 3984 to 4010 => 1.33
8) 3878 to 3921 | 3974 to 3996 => 1.14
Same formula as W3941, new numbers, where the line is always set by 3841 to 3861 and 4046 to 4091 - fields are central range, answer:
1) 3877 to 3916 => 3.6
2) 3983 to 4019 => -0.8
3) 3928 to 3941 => 5.7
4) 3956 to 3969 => 3.3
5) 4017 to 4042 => -0.2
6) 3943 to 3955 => 0.5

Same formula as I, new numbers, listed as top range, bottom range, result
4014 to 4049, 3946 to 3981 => 1.29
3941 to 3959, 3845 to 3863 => 0.99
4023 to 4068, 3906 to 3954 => 1.29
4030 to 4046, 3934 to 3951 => 1.34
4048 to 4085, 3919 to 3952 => 1.38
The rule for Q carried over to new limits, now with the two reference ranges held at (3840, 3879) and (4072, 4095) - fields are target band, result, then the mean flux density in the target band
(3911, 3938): 5.9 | 11.7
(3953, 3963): 0.8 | 13.9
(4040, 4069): -0.5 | 15.4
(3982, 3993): -0.3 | 15.5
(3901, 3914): 0.4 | 14.5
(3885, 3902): 2.7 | 12.6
